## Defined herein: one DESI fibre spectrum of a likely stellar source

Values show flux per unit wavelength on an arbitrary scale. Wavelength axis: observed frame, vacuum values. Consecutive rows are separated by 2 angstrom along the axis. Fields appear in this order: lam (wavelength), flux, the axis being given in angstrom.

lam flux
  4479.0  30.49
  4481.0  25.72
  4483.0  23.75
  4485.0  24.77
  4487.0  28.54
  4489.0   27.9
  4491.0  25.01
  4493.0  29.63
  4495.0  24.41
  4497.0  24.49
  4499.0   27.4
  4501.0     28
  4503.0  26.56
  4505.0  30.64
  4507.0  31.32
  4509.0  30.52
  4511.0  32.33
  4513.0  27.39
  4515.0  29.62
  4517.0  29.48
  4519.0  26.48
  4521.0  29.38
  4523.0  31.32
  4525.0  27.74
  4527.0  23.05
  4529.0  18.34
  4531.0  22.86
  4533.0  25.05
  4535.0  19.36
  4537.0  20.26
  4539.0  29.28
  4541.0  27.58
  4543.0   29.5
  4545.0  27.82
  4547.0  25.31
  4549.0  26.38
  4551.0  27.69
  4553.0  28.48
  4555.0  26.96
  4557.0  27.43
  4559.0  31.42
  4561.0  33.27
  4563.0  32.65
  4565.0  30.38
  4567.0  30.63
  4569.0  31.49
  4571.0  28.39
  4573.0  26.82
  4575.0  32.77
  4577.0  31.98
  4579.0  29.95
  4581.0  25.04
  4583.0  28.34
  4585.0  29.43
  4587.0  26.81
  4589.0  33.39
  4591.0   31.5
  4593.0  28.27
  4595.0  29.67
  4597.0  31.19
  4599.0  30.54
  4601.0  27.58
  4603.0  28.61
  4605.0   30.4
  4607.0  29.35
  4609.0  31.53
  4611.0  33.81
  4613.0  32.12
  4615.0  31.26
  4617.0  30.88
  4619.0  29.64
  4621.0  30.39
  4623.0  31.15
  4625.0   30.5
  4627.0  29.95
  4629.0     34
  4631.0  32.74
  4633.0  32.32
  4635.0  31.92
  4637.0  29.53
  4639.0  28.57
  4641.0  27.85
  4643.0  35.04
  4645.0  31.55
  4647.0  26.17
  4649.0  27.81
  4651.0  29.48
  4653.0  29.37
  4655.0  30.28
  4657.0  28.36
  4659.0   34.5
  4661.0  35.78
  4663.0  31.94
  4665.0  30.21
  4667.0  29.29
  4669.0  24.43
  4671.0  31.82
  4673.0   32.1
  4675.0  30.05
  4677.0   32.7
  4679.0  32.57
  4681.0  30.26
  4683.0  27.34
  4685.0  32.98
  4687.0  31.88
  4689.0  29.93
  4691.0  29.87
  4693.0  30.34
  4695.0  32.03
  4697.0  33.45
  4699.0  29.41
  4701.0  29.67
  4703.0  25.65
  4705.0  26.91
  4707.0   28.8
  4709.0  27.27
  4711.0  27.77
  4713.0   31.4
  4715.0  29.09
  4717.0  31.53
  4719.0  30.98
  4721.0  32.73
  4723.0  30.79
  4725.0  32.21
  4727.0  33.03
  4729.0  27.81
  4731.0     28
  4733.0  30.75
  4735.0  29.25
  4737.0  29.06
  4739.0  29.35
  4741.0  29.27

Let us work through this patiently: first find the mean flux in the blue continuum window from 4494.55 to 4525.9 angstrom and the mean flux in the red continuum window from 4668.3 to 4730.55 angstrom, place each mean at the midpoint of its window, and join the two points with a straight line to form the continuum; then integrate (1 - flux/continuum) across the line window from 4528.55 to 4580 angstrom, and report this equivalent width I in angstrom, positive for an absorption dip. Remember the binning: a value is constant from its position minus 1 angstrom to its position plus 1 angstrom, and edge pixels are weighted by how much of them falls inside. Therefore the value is 2.0 angstrom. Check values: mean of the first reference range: 28.6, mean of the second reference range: 30.2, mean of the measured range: 27.9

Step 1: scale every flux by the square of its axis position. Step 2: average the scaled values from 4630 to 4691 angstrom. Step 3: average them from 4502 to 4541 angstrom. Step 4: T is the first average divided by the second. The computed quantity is 1.21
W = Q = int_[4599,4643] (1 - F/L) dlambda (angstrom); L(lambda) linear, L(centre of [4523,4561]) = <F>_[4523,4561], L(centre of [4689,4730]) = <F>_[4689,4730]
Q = -4.4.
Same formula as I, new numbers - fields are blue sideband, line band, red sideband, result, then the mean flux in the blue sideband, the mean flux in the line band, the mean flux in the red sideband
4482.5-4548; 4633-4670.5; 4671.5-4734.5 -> -1.1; 26.8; 30.2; 30.3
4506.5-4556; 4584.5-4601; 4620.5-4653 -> -0.5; 26.9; 30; 30.5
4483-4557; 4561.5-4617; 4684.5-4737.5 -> -4.2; 26.9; 30.2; 30.1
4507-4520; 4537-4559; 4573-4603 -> 1.5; 29.5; 27.5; 29.6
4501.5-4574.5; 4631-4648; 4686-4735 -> -0.8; 27.9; 30.5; 30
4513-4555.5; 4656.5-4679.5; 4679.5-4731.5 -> -1.5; 26.3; 31.2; 30.1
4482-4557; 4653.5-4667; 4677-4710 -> -1.0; 26.9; 31.6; 30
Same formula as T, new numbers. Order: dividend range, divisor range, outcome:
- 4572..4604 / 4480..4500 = 1.18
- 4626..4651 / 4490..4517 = 1.15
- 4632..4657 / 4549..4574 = 1.05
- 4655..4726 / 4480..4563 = 1.20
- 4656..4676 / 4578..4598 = 1.09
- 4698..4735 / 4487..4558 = 1.19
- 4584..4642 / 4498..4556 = 1.17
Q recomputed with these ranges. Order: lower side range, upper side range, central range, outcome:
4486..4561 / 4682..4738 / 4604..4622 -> -1.6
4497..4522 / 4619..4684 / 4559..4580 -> -0.9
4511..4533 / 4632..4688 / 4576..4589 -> -0.2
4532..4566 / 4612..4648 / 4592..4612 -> -0.2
